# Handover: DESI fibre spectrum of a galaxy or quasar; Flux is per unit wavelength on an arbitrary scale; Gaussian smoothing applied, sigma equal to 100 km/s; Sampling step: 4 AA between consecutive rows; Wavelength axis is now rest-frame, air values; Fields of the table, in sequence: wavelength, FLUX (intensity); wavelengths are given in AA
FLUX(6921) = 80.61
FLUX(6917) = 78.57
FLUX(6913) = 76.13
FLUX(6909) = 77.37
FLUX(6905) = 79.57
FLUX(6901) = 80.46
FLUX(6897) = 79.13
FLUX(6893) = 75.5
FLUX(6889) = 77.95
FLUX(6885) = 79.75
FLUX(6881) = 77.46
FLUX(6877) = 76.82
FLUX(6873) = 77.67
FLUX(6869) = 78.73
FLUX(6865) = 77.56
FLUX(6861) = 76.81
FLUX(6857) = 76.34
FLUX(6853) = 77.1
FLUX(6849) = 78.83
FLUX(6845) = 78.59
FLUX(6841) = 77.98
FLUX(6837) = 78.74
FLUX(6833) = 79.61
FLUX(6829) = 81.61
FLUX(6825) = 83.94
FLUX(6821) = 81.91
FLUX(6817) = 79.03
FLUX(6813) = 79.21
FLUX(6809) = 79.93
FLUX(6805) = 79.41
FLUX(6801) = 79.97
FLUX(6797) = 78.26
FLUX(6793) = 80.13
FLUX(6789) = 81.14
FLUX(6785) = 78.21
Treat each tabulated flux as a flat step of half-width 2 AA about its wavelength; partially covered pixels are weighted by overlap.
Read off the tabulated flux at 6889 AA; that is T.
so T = 77.95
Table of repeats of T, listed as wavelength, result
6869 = 78.73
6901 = 80.46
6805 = 79.41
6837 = 78.74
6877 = 76.82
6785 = 78.21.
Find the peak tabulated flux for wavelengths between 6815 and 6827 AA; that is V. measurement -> 83.94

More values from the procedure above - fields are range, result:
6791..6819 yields 80.13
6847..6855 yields 78.83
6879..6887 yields 79.75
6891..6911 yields 80.46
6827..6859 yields 81.61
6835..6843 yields 78.74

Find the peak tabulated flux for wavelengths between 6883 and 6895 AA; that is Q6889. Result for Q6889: 79.75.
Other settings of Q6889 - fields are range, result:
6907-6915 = 77.37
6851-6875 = 78.73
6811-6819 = 79.21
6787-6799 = 81.14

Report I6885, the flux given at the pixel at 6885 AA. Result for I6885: 79.75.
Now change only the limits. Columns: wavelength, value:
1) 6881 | 77.46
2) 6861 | 76.81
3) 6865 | 77.56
